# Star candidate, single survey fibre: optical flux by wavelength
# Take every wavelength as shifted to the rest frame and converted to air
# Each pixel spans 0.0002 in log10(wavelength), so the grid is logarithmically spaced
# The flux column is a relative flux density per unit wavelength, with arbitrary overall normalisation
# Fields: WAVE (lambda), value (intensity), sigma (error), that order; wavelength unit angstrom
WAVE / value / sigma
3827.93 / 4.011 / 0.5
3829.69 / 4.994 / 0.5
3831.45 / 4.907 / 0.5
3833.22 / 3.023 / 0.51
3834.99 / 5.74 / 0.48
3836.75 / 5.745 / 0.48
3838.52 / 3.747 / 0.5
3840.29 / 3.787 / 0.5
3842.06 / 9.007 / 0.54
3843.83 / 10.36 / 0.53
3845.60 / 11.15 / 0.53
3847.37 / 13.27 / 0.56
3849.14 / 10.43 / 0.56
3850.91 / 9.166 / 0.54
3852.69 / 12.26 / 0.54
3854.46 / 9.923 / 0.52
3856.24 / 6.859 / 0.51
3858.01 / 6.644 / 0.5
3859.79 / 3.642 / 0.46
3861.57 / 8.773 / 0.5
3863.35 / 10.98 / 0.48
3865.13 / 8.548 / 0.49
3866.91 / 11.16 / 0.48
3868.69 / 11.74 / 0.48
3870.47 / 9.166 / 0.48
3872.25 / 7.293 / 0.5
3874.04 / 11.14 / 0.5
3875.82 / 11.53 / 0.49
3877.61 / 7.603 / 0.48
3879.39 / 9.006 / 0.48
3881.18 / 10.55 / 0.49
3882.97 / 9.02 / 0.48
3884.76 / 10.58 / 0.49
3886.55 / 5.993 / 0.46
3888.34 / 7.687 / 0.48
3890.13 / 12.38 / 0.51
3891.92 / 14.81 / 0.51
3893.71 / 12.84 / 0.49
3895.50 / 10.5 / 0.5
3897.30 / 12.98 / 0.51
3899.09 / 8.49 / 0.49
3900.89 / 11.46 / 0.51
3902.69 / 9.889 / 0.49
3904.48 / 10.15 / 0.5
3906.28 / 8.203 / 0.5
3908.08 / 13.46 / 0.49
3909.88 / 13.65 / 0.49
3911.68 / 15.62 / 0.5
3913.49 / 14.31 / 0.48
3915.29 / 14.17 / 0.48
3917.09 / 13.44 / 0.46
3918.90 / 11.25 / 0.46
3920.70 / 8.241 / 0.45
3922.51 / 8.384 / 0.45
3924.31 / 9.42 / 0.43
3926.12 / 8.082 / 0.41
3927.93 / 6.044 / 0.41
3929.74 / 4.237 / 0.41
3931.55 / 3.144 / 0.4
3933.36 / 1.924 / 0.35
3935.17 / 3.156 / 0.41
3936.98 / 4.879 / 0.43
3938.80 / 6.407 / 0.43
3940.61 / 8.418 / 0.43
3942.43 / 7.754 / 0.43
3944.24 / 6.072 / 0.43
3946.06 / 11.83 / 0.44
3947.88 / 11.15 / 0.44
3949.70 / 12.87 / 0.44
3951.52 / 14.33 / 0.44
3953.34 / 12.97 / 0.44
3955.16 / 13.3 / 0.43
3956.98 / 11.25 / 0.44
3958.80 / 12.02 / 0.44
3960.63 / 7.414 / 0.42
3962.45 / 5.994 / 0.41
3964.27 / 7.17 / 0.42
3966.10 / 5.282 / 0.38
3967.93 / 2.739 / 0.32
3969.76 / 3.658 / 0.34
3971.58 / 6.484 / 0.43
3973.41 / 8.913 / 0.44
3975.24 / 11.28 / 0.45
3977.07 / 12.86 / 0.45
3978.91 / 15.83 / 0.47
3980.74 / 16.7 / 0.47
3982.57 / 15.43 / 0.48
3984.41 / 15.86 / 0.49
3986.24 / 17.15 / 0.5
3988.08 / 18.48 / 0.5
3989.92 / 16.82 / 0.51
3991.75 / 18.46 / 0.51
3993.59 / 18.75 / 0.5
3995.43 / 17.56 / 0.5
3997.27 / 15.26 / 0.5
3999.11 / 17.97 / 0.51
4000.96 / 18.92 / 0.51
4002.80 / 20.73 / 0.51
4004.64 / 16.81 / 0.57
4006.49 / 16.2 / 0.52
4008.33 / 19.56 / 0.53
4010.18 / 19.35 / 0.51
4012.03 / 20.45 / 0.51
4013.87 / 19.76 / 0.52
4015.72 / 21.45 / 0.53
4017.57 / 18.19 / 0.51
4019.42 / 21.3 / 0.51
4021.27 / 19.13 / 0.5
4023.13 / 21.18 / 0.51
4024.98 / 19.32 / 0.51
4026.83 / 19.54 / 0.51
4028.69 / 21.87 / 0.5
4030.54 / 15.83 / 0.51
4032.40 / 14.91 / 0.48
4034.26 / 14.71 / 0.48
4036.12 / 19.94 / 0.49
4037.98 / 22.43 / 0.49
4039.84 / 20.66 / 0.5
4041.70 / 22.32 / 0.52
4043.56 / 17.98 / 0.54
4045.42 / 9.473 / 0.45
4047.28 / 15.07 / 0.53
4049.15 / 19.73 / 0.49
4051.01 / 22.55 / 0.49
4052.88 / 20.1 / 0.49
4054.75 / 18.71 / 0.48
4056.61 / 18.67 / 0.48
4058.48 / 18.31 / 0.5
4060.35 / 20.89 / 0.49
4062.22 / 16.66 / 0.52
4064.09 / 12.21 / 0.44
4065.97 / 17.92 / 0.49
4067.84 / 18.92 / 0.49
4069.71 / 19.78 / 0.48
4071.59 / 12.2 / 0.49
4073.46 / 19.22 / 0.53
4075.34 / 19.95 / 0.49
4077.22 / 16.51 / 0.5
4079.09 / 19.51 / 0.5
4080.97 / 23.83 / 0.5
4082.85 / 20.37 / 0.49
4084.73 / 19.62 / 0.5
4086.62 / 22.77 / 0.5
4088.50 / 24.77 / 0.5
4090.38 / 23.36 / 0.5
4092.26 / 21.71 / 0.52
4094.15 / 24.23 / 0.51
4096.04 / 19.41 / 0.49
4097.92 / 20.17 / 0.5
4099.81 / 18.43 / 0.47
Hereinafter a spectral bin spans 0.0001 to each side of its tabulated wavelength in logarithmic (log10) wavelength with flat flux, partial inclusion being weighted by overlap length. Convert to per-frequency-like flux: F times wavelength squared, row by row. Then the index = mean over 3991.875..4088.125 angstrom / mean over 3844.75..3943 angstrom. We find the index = 2.13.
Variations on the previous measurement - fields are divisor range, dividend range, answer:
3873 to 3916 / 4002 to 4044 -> 1.86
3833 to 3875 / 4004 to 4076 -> 2.37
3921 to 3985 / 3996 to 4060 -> 2.18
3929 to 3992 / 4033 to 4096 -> 2.02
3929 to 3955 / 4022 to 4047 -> 2.41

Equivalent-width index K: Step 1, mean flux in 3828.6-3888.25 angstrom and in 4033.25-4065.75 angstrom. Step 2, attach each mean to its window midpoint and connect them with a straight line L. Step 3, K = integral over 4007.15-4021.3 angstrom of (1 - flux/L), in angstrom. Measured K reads -3.0 angstrom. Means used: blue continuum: 8.4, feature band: 19.9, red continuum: 18.2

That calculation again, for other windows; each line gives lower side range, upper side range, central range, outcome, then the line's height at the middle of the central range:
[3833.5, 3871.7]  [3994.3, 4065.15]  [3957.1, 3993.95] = 9.3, 15.5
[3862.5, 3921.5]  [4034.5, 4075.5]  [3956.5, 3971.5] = 7.8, 14.1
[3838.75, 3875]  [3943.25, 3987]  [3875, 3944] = 3.2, 9.94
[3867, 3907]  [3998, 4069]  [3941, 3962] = 4.7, 13.9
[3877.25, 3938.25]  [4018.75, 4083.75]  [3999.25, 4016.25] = -3.5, 15.9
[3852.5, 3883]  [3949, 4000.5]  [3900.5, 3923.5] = -2.4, 10.6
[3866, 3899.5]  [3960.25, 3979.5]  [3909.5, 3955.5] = -2.3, 8.89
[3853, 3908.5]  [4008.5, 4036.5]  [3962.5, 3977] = 8.2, 15.6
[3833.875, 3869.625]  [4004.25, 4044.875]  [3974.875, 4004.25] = 0.3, 17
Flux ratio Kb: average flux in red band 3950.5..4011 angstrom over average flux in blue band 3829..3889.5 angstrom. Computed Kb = 1.62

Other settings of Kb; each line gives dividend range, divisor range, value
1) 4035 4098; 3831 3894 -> 2.18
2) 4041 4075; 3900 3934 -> 1.82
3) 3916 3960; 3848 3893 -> 0.92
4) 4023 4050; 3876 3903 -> 1.77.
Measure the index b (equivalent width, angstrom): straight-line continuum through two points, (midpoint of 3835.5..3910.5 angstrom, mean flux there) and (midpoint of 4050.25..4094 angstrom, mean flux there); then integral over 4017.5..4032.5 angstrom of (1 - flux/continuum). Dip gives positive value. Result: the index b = -1.8 angstrom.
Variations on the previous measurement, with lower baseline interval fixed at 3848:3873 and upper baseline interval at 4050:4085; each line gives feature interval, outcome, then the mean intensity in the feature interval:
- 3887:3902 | -0.8 angstrom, 11.2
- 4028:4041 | -1.1 angstrom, 18.6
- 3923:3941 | 9.9 angstrom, 5.55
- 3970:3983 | 2.3 angstrom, 11.9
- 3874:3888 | 1.1 angstrom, 9.25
